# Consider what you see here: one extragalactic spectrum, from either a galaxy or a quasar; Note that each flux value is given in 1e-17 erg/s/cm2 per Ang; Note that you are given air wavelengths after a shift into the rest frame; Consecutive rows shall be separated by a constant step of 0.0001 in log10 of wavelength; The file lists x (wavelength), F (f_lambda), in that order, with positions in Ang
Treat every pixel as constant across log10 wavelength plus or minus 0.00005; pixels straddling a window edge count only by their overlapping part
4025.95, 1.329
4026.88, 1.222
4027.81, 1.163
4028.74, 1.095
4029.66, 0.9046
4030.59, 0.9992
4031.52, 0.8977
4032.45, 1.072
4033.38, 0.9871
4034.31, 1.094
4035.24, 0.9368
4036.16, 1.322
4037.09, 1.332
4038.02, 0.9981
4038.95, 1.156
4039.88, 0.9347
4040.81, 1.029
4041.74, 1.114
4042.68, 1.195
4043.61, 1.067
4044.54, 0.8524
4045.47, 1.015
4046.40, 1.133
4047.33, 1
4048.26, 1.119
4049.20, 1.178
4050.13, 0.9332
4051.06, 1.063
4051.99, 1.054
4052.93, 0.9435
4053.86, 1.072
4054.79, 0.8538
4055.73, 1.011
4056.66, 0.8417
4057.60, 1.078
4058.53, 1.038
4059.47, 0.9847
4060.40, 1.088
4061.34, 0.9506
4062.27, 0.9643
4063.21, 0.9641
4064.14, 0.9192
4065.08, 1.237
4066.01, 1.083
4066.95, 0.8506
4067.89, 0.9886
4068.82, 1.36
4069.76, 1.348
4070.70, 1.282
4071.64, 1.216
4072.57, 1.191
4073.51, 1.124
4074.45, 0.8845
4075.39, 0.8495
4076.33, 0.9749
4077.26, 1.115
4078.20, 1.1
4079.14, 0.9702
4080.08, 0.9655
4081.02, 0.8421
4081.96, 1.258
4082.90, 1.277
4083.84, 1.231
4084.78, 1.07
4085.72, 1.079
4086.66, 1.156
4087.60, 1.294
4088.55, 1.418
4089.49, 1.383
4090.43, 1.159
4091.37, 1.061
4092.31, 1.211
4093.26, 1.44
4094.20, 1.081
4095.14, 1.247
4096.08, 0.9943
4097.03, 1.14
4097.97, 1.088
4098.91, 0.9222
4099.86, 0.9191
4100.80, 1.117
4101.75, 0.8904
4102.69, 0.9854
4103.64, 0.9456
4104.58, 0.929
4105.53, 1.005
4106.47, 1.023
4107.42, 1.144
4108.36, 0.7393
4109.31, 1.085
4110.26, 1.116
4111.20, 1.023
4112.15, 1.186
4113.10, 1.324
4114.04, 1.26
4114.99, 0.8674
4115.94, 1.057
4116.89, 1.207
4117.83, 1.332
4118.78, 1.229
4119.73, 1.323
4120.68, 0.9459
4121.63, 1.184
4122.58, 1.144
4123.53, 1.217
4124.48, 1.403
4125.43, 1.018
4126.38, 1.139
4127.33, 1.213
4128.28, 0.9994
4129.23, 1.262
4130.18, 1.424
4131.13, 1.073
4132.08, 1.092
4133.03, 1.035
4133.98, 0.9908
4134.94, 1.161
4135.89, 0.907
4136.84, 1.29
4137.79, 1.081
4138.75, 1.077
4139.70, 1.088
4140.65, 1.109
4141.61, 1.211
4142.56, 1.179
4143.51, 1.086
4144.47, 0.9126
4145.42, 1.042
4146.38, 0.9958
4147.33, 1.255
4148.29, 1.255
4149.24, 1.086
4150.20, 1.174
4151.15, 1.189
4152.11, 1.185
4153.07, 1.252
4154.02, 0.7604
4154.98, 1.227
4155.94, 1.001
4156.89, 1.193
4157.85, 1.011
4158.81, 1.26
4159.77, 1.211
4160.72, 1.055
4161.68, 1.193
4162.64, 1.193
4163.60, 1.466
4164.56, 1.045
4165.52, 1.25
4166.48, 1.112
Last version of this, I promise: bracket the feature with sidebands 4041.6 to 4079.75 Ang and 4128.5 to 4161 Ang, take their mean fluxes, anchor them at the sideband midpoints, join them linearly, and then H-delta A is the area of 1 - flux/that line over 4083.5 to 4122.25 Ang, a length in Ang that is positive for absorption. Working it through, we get -1.2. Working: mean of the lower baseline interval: 1.05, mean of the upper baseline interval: 1.12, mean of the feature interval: 1.12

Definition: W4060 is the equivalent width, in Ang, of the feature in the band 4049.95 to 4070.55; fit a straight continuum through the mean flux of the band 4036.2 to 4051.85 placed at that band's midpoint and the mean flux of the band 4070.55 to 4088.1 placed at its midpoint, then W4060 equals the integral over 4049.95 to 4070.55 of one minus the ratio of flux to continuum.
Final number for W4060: 1.0 Ang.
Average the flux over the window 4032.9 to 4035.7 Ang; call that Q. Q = 1.01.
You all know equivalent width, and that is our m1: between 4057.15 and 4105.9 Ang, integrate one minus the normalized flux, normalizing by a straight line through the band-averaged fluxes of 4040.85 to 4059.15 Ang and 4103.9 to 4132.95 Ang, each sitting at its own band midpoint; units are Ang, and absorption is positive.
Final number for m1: -0.7 Ang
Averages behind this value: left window 1.03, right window 1.13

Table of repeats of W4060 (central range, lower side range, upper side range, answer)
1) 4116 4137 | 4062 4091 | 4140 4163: -0.7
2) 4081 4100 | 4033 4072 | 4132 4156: -1.6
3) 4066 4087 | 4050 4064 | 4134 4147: -1.8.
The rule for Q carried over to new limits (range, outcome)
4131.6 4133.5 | 1.07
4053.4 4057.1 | 0.945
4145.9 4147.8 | 1.13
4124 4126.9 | 1.19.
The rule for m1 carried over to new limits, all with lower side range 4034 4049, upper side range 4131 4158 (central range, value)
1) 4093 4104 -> 0.36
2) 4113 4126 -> -0.92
